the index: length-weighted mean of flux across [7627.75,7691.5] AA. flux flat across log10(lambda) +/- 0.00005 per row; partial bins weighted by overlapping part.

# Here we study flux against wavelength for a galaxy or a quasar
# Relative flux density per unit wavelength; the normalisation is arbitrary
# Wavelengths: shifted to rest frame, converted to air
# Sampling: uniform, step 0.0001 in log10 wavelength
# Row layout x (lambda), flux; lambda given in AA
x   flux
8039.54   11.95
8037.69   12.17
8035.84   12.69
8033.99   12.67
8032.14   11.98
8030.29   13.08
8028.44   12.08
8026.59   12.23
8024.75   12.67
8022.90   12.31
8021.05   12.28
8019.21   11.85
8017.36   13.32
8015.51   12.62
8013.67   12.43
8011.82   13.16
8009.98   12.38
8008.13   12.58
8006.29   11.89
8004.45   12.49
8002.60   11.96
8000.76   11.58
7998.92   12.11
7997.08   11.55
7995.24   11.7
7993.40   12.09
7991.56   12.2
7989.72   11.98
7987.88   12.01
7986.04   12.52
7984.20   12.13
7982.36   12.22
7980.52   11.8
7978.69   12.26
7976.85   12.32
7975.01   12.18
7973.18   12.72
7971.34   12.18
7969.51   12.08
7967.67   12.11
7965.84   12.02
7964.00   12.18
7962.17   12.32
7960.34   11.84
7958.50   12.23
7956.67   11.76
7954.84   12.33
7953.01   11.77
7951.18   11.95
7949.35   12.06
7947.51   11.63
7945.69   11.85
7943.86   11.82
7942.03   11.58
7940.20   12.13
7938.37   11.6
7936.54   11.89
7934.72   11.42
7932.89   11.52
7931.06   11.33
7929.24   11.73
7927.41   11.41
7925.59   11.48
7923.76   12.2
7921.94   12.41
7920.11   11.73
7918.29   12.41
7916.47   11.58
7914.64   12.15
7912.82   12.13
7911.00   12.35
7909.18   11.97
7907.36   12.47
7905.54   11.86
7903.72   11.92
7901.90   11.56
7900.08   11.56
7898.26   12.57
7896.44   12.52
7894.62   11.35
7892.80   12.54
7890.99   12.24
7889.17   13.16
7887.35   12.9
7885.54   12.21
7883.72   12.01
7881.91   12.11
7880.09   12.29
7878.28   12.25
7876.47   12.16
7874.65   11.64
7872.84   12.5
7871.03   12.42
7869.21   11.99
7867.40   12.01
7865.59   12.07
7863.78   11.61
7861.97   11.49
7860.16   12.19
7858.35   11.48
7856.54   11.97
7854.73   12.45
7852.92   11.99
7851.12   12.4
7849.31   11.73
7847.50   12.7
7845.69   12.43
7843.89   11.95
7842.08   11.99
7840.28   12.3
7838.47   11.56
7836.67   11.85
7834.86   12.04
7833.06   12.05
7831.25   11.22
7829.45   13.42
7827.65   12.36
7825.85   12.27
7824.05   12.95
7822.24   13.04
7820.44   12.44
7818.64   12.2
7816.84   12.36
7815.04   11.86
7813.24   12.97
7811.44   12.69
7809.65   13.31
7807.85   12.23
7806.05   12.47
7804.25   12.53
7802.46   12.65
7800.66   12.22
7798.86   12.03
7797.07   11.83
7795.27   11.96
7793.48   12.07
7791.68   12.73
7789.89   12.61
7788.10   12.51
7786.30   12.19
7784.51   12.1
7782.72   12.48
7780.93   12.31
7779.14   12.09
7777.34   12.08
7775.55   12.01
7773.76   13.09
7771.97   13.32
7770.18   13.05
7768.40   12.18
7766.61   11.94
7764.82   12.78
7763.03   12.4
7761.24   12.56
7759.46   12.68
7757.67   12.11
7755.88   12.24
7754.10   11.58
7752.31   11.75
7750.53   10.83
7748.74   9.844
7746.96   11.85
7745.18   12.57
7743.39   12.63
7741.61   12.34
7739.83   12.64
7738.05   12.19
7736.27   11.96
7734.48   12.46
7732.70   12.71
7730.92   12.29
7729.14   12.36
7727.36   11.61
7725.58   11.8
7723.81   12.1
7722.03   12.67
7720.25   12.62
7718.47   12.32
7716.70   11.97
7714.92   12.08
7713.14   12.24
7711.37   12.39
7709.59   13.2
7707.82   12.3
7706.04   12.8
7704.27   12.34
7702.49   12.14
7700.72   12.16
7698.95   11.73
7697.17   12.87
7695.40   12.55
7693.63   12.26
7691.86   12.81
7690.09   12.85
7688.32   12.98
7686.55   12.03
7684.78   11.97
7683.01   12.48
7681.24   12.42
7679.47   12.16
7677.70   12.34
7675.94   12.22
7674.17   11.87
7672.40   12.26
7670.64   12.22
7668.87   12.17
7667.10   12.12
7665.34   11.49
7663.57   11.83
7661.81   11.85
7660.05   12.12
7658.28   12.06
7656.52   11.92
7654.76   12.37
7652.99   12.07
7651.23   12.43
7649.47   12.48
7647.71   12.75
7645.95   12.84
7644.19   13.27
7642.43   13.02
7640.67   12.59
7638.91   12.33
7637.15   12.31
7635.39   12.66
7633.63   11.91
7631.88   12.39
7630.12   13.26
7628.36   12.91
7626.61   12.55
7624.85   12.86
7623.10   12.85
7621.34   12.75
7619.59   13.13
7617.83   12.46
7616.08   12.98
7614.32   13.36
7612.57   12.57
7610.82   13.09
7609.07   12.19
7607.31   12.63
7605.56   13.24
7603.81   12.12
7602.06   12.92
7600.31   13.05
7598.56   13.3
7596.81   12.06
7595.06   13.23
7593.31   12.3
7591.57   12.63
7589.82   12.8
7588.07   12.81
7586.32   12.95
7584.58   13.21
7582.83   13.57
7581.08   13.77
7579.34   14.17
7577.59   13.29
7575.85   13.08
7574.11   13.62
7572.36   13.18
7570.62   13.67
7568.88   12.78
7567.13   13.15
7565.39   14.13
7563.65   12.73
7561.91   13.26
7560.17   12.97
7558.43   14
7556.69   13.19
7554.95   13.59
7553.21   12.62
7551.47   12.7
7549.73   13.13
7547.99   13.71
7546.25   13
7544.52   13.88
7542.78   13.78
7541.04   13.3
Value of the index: 12.4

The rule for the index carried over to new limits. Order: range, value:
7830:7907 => 12.1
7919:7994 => 12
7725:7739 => 12.2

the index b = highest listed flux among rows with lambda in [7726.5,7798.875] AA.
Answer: 13.32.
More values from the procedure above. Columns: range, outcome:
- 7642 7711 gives 13.27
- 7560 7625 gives 14.17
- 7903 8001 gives 12.72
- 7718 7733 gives 12.71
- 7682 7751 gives 13.2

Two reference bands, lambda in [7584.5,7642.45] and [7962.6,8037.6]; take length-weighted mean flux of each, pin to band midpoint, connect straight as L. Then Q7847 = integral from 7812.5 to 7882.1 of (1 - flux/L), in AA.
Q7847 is 1.57 AA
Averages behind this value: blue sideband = 12.7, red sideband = 12.3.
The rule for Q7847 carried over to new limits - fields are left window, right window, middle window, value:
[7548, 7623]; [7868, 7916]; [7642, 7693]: 2.0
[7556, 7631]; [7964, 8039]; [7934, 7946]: 0.6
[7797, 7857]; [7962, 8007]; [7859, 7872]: 0.3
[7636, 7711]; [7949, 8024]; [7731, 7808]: 0.3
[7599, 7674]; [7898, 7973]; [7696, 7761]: 0.9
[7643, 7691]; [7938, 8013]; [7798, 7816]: -0.4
